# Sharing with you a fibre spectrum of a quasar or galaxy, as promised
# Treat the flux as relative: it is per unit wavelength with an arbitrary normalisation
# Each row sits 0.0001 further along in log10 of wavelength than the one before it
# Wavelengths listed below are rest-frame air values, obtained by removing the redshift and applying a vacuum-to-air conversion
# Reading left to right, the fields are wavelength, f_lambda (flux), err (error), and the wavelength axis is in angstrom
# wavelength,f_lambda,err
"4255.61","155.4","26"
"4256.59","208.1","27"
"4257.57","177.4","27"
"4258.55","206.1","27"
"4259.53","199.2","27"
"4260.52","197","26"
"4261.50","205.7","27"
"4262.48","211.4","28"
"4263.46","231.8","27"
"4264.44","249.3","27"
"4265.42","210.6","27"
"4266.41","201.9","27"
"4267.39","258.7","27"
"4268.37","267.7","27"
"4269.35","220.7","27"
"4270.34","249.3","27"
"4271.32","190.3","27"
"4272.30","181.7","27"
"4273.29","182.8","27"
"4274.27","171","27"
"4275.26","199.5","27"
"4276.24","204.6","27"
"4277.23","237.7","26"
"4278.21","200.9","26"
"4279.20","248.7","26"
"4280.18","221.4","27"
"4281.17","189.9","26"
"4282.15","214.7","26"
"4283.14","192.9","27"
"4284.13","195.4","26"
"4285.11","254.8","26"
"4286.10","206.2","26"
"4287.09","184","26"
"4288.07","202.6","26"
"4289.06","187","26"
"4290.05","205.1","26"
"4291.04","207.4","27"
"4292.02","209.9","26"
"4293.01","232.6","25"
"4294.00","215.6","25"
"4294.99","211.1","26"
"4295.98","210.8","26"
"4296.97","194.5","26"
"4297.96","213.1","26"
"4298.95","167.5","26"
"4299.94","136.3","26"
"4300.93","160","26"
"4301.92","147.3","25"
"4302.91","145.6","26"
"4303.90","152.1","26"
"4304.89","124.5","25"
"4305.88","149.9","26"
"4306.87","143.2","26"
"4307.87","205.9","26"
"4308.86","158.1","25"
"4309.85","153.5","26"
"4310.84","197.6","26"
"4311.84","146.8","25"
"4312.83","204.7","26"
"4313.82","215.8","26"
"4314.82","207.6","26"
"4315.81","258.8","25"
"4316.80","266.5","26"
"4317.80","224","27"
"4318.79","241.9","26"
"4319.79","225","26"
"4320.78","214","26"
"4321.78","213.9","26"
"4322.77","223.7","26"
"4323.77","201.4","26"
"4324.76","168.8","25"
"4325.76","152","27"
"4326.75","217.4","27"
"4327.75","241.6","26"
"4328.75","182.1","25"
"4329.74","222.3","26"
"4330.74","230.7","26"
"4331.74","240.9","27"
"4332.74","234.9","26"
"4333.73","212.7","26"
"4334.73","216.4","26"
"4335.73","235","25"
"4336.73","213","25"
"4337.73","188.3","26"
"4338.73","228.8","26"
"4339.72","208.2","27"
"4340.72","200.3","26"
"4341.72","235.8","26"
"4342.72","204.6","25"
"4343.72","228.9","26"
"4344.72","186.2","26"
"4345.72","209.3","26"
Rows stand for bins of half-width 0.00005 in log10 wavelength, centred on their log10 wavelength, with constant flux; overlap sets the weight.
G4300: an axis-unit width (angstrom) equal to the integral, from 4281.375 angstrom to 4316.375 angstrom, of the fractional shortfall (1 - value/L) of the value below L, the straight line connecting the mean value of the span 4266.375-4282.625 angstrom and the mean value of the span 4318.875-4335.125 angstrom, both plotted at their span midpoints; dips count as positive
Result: 4.1 angstrom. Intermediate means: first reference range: 215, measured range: 189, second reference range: 213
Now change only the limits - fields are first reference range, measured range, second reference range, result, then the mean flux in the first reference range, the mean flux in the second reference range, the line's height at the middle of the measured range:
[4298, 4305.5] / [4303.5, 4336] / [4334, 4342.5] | -3.40 angstrom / 152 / 215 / 183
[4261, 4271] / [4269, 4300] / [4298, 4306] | -2.83 angstrom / 230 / 152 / 190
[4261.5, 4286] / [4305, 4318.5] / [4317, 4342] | 1.38 angstrom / 216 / 215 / 216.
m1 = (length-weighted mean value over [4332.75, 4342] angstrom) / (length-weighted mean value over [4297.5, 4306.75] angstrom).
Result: 1.4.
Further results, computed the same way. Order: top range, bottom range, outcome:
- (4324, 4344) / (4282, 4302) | 1.07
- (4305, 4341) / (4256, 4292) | 0.98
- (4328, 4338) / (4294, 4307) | 1.30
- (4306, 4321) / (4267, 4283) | 0.95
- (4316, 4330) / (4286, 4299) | 1.05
